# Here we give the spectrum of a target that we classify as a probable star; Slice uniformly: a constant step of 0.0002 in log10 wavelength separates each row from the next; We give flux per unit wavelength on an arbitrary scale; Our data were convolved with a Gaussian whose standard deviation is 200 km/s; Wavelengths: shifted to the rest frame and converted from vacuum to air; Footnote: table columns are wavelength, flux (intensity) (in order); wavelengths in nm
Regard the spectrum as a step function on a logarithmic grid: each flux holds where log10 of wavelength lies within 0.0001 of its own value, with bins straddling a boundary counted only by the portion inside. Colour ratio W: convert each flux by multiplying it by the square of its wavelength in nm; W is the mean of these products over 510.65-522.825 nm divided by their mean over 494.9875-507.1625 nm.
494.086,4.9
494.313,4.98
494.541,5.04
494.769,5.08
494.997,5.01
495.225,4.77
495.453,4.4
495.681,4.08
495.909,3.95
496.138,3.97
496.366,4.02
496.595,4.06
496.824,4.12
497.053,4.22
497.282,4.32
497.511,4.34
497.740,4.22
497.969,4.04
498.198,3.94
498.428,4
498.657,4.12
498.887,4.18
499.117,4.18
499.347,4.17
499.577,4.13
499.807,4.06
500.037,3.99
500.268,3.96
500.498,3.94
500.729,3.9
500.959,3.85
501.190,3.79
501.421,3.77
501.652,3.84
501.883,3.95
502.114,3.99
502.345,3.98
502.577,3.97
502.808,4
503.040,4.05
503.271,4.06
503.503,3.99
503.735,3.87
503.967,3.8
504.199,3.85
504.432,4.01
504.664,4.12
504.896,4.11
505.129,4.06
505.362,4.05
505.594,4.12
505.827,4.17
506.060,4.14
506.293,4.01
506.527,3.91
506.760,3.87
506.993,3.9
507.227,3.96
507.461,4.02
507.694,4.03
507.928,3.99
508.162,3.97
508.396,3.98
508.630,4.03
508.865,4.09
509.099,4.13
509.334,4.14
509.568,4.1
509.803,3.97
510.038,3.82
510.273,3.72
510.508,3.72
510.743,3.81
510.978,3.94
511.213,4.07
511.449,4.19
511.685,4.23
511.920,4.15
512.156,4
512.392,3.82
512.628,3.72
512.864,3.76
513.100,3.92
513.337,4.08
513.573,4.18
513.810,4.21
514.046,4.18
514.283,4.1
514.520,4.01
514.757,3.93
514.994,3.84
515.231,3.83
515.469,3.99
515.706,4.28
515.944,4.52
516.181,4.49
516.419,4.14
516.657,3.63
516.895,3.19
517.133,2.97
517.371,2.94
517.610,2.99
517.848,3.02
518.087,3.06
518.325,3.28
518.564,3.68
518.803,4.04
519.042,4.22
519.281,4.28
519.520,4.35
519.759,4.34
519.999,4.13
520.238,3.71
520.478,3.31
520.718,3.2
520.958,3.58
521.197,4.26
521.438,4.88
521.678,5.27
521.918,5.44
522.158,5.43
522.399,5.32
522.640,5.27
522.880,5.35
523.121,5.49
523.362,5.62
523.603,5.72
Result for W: 1.1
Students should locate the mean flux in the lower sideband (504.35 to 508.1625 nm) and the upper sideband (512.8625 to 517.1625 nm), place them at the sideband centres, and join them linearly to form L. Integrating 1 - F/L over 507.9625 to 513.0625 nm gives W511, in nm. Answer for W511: 0.05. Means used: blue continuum 4.03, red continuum 3.99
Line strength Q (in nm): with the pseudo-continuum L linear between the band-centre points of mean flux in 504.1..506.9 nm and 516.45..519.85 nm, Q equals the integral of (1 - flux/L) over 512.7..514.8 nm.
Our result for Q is -0.17 nm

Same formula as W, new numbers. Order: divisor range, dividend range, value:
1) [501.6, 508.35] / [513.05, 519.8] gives 1.01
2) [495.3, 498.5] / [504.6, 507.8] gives 1.01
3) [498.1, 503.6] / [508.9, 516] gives 1.05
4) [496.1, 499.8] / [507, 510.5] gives 1.01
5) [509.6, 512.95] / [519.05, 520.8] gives 1.04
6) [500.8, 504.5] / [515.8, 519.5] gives 0.99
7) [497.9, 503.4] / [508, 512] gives 1.04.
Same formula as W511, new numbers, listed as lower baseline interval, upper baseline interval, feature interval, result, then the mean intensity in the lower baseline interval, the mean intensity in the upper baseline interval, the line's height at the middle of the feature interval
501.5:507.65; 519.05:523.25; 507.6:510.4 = 0.10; 3.99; 4.56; 4.14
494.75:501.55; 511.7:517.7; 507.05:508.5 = 0.00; 4.14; 3.88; 3.99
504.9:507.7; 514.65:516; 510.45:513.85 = 0.04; 4.02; 4.04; 4.04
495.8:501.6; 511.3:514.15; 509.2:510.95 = 0.06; 4.05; 4.04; 4.04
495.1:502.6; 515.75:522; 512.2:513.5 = 0.02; 4.07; 3.88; 3.94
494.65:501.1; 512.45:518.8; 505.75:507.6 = -0.01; 4.18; 3.77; 3.98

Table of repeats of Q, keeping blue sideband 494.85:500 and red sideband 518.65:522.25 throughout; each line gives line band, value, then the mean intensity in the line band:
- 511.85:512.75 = 0.07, 3.91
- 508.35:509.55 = 0.04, 4.08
